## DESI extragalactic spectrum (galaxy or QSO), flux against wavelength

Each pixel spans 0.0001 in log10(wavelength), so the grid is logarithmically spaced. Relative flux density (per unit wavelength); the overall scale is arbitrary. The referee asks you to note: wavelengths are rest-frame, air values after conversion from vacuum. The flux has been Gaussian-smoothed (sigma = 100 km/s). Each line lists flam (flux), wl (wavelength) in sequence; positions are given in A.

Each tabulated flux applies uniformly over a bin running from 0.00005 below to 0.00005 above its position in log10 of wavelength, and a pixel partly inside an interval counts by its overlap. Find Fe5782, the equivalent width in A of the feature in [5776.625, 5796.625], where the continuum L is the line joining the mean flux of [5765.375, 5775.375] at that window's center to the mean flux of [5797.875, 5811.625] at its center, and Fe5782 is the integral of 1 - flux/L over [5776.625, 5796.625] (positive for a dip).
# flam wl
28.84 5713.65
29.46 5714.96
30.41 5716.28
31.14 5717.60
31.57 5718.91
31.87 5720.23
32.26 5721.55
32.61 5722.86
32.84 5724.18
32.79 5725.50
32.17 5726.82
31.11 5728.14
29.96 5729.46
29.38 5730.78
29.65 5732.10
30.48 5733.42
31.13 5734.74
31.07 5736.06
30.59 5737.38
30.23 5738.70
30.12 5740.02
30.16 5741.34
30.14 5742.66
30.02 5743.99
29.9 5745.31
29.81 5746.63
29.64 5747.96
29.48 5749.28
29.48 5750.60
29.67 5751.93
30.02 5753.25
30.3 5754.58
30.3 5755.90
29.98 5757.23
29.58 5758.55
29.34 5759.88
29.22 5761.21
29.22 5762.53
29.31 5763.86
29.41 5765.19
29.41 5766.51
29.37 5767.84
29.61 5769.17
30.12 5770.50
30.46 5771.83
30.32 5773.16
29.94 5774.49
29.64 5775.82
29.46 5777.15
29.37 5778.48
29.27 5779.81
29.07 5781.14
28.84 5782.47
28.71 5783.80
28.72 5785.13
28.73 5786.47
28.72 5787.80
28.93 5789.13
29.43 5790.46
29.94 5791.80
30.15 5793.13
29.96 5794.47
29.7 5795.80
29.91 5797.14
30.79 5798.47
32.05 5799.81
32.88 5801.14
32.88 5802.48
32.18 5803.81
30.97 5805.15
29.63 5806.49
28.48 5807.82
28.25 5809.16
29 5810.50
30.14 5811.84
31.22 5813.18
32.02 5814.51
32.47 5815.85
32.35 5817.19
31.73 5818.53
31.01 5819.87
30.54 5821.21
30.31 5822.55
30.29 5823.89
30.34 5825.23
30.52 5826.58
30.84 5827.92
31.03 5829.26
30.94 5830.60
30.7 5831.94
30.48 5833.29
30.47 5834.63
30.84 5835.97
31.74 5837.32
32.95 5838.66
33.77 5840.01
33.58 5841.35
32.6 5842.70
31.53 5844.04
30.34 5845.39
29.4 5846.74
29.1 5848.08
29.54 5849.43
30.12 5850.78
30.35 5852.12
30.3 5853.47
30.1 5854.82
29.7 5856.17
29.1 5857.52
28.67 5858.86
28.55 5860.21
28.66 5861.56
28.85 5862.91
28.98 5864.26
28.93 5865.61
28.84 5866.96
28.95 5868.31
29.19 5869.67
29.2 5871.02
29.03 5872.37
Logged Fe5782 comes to 0.6 A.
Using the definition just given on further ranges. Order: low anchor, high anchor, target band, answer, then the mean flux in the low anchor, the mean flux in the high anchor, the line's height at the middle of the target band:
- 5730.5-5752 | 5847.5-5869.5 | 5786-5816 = -0.7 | 30.1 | 29.3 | 29.7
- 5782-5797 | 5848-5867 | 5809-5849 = -2.4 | 29.3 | 29.3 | 29.3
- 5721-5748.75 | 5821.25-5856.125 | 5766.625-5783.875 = 0.7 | 30.8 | 30.9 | 30.8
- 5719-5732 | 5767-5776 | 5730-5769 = 1.0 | 31.6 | 29.9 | 30.7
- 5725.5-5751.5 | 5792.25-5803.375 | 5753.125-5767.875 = 0.5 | 30.3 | 31.1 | 30.6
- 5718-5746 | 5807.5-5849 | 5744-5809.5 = 2.4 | 31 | 30.9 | 31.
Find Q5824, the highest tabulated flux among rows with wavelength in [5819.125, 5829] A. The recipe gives 31.01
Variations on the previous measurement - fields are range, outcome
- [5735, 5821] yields 32.88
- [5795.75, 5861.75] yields 33.77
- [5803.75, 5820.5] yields 32.47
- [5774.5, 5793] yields 29.94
